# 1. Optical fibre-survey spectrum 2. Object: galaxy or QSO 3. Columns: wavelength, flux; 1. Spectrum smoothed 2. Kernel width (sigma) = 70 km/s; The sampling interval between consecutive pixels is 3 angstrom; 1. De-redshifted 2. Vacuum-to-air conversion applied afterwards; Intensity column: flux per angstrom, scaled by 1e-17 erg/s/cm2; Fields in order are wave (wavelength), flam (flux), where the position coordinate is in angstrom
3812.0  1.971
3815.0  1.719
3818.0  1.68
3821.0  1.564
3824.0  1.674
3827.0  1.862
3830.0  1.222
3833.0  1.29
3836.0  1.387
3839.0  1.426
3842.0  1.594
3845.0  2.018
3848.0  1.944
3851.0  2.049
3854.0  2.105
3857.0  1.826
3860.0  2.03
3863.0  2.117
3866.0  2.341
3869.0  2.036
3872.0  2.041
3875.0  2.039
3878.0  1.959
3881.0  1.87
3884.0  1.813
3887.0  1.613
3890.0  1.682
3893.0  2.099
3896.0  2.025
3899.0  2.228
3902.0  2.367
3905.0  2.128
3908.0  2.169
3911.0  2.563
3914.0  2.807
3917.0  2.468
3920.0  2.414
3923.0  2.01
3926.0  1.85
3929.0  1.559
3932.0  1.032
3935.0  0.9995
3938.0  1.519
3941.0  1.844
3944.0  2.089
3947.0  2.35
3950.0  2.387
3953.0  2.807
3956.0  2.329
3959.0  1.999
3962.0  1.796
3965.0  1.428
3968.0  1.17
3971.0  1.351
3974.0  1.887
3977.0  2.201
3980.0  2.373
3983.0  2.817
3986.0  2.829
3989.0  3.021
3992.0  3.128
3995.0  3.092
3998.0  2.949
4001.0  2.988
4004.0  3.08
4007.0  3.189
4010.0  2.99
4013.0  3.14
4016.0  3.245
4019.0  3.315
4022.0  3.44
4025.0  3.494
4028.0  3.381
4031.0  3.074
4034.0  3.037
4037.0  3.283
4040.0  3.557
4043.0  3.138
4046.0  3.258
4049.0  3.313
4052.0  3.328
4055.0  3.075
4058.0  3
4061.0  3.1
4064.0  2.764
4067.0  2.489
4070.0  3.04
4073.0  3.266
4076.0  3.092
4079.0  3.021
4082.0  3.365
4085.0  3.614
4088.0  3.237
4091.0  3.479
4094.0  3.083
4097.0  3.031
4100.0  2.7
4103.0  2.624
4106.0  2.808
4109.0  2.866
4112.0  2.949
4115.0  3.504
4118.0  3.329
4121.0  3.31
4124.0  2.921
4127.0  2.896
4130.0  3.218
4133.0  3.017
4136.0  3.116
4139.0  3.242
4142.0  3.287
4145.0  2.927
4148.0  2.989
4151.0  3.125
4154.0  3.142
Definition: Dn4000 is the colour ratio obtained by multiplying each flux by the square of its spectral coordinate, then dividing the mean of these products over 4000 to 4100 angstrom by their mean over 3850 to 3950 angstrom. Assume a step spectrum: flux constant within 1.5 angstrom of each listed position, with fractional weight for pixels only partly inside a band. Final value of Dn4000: 1.71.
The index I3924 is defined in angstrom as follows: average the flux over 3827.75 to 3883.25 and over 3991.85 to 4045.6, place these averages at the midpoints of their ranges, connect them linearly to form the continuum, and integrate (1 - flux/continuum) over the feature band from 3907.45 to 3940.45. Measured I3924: 6.31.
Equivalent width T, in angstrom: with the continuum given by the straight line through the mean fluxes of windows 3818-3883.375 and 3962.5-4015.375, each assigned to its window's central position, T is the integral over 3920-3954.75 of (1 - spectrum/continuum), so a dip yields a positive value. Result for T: 6.2 angstrom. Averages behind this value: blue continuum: 1.82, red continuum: 2.56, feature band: 1.89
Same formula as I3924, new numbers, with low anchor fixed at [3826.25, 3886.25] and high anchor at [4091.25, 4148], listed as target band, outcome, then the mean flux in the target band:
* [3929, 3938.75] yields 4.4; 1.22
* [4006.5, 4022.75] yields -4.0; 3.21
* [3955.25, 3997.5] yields 2.6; 2.26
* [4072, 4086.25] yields -2.0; 3.27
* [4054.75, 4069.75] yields -0.5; 2.88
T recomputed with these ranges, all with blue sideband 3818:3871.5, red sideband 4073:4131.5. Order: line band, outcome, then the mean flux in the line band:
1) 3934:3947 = 3.22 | 1.72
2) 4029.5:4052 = -3.58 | 3.24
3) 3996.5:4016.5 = -3.45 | 3.07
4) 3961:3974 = 5.09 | 1.47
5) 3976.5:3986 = -0.21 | 2.55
